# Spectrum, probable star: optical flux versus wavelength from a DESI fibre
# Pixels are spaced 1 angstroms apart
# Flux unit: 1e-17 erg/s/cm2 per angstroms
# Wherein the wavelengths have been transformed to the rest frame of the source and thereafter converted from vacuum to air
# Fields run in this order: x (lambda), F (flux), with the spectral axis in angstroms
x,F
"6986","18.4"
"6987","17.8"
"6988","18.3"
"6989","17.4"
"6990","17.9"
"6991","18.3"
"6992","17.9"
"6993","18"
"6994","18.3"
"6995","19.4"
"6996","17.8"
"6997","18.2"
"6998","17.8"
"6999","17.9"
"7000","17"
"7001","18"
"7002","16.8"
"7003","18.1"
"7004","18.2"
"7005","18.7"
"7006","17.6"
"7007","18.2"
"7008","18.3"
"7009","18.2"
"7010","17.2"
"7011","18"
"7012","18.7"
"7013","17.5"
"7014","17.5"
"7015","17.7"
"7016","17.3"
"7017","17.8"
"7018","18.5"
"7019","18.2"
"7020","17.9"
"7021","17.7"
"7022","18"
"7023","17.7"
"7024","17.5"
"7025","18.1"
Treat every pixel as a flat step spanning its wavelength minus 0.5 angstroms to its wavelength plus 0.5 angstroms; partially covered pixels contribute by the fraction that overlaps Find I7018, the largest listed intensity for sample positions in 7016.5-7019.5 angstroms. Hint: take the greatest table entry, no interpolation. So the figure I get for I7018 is 18.5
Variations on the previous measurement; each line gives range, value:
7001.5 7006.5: 18.7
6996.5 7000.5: 18.2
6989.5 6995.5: 19.4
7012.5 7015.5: 17.7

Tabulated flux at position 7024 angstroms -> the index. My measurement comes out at 17.5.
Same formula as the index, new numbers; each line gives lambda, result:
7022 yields 18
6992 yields 17.9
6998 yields 17.8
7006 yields 17.6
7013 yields 17.5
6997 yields 18.2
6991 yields 18.3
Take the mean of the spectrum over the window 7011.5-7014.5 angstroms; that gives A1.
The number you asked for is 17.9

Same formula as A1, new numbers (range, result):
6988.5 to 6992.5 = 17.9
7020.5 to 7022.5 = 17.9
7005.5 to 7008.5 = 18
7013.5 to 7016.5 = 17.5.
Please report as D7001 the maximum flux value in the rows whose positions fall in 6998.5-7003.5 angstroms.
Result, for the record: 18.1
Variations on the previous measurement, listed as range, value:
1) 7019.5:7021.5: 17.9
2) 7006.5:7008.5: 18.3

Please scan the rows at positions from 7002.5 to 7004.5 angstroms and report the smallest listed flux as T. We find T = 18.1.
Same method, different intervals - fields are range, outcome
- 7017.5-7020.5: 17.9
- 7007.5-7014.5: 17.2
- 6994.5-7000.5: 17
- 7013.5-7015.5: 17.5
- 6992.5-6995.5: 18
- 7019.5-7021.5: 17.7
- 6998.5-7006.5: 16.8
